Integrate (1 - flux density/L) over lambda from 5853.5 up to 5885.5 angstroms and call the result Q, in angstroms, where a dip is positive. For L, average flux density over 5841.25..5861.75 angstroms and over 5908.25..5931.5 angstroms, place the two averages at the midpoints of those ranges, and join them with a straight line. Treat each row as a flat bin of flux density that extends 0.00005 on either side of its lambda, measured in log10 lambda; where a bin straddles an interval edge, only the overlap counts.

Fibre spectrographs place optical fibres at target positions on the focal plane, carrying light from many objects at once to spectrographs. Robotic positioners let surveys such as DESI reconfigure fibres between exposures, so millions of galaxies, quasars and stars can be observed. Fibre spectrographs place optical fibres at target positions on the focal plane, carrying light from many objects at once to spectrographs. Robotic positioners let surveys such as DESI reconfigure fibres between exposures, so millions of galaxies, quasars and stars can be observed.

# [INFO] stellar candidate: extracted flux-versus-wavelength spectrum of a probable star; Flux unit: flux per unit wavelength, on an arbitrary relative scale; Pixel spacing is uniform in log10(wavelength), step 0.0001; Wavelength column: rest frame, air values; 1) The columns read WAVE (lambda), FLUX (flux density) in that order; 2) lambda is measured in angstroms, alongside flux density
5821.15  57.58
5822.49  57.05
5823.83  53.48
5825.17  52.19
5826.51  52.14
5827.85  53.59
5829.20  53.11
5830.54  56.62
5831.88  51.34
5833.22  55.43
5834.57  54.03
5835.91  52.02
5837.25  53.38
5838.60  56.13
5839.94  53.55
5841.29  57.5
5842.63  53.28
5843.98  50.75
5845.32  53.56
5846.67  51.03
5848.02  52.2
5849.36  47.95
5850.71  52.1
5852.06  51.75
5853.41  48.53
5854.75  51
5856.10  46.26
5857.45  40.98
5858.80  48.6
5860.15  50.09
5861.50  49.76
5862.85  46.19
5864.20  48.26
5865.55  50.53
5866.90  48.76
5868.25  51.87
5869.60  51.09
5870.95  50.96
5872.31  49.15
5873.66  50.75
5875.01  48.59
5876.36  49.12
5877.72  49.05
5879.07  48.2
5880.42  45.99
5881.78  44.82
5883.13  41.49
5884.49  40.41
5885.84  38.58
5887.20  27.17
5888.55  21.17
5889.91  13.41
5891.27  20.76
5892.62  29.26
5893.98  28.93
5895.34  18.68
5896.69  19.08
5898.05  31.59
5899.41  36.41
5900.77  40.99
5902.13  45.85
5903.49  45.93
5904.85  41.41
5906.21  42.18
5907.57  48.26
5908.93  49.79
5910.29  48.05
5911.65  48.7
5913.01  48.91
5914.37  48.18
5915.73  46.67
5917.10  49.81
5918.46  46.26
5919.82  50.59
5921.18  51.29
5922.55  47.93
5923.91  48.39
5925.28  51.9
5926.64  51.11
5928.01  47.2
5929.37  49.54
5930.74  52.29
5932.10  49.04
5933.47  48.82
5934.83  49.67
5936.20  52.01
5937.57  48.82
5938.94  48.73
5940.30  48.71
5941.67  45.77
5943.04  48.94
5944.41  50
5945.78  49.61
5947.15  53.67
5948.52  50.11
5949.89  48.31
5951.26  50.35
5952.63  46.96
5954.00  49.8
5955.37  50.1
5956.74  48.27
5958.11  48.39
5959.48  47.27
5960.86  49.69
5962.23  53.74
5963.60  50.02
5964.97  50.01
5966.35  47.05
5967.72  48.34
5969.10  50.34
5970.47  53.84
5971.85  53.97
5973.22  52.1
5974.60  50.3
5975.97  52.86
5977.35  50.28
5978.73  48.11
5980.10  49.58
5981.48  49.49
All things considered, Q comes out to 1.3 angstroms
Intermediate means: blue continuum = 50.1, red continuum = 49.2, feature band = 47.8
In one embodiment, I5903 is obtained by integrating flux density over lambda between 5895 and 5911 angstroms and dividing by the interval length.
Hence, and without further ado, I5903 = 39.5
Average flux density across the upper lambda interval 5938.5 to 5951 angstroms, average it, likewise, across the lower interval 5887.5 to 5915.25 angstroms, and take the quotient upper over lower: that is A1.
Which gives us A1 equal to 1.36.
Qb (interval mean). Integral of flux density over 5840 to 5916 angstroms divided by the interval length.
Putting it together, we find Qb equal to 44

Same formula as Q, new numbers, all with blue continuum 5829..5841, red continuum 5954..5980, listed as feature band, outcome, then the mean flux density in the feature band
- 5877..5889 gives 2.9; 40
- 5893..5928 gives 5.7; 43.4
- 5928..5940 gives 0.4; 49.7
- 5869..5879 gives 0.6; 49.7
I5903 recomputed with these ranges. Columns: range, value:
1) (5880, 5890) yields 35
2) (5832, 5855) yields 52.6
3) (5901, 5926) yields 47.7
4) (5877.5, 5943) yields 42.7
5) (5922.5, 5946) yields 49.4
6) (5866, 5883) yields 48.8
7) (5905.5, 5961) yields 49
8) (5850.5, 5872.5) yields 49.1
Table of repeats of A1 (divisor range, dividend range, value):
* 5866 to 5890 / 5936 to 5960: 1.13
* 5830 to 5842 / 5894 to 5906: 0.64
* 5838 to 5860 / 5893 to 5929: 0.86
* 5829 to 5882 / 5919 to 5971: 0.98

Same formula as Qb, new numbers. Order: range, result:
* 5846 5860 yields 49.1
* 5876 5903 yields 34.4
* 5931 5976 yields 49.9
